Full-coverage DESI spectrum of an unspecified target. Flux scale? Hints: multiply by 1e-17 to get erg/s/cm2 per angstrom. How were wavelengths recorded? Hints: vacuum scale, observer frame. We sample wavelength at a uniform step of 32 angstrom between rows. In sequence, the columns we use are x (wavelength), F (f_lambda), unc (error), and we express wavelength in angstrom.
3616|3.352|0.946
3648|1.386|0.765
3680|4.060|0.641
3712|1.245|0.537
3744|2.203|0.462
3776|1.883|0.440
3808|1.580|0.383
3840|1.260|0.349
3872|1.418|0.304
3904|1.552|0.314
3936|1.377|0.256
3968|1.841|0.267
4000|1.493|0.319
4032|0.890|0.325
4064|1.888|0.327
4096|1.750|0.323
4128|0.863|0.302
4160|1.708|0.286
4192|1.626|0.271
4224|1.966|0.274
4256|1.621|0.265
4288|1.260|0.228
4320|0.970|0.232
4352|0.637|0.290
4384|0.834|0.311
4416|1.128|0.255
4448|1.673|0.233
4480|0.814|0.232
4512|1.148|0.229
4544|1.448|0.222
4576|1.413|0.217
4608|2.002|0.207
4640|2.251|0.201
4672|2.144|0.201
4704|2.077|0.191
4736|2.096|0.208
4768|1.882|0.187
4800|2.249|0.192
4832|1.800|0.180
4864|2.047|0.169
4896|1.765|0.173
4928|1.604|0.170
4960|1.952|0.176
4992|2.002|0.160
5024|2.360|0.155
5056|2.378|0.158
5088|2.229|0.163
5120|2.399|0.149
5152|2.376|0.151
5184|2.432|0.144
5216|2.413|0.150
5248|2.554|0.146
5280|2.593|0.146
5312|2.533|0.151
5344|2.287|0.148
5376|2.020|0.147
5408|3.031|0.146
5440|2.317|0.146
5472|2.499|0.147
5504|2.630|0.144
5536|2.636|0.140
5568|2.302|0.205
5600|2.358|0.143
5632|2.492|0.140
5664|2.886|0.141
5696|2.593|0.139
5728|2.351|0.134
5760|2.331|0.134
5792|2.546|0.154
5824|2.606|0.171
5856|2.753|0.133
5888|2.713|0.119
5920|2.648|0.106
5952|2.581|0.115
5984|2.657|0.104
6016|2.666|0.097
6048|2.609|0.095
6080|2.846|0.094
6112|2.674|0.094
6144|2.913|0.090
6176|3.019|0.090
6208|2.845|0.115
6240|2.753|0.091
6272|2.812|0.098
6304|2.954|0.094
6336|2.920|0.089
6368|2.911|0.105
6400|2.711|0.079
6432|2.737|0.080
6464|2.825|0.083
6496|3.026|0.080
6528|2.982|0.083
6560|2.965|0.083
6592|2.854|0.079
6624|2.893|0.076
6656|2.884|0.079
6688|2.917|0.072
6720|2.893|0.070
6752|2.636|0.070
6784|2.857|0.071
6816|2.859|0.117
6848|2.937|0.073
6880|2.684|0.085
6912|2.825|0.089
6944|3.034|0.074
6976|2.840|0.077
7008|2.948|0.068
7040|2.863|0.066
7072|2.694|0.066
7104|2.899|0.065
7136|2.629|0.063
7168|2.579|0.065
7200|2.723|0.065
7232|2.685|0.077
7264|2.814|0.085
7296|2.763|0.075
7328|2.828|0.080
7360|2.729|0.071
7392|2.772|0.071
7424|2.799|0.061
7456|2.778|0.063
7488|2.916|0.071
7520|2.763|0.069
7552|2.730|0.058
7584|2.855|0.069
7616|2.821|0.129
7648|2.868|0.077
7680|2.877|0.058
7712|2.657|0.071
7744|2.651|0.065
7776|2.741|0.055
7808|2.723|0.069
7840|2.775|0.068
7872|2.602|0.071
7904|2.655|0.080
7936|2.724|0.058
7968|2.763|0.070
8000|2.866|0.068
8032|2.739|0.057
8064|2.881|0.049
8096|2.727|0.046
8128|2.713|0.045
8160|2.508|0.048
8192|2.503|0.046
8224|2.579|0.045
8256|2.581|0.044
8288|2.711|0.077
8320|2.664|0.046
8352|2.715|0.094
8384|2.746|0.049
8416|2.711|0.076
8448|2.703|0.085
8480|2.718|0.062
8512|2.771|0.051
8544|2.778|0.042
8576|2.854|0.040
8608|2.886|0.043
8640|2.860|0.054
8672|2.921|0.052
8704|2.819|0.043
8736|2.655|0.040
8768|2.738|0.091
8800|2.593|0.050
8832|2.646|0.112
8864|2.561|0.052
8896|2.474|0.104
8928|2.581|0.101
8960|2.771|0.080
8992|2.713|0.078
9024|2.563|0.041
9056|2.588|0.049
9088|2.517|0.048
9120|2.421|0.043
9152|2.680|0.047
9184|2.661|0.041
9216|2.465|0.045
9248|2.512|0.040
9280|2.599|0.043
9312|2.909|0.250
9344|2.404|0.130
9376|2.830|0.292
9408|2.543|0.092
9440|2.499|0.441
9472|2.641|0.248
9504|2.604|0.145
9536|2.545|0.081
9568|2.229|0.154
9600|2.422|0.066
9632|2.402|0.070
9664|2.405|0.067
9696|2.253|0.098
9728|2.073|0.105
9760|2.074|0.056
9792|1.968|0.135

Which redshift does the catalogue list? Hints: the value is 0.147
